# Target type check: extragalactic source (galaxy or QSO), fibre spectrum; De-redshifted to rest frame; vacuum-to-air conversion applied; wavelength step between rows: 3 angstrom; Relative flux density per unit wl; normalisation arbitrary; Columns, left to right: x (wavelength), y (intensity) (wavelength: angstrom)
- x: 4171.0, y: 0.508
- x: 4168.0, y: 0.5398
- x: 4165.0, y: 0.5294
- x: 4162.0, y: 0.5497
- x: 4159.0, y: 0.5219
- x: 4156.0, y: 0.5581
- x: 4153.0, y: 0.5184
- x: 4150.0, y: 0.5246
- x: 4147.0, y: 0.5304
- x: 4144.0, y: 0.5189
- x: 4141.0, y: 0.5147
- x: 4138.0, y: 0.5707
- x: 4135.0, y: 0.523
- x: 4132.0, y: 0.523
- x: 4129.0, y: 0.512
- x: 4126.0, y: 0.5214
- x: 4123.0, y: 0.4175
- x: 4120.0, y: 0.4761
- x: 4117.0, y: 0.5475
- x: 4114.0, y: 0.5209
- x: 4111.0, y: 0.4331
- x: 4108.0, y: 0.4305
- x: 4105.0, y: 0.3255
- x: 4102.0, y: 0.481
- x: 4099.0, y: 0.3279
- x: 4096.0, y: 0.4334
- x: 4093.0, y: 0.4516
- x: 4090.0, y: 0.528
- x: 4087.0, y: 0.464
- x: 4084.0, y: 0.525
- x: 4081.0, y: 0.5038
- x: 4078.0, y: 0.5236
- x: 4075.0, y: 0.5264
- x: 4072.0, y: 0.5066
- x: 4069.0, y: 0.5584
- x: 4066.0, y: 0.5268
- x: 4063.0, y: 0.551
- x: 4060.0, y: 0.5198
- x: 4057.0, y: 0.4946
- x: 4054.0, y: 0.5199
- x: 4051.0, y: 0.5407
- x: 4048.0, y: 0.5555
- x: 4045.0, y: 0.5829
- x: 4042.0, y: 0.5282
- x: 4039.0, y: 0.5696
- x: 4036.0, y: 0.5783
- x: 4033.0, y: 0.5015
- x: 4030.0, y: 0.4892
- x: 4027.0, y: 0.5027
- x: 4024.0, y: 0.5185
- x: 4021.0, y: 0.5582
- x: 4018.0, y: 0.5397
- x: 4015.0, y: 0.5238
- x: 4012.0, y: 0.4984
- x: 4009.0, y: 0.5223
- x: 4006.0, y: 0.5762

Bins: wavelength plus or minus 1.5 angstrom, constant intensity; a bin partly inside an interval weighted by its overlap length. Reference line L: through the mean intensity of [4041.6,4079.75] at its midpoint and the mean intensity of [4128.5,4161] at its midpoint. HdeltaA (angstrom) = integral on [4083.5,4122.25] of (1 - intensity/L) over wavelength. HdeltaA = 5.6 angstrom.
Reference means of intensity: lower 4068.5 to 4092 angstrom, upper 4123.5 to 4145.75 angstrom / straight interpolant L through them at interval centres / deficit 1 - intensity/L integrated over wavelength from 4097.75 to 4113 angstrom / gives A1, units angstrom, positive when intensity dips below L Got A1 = 3.3 angstrom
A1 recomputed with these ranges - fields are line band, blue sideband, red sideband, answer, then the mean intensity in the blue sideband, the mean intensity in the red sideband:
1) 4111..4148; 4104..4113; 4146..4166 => -3.93 angstrom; 0.407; 0.533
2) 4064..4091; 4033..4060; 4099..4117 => -1.59 angstrom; 0.542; 0.438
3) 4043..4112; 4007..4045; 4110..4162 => 4.11 angstrom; 0.53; 0.515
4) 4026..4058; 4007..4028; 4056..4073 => -0.46 angstrom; 0.525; 0.528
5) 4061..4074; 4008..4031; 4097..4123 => -1.54 angstrom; 0.52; 0.441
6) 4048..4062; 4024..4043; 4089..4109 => -0.87 angstrom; 0.527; 0.423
